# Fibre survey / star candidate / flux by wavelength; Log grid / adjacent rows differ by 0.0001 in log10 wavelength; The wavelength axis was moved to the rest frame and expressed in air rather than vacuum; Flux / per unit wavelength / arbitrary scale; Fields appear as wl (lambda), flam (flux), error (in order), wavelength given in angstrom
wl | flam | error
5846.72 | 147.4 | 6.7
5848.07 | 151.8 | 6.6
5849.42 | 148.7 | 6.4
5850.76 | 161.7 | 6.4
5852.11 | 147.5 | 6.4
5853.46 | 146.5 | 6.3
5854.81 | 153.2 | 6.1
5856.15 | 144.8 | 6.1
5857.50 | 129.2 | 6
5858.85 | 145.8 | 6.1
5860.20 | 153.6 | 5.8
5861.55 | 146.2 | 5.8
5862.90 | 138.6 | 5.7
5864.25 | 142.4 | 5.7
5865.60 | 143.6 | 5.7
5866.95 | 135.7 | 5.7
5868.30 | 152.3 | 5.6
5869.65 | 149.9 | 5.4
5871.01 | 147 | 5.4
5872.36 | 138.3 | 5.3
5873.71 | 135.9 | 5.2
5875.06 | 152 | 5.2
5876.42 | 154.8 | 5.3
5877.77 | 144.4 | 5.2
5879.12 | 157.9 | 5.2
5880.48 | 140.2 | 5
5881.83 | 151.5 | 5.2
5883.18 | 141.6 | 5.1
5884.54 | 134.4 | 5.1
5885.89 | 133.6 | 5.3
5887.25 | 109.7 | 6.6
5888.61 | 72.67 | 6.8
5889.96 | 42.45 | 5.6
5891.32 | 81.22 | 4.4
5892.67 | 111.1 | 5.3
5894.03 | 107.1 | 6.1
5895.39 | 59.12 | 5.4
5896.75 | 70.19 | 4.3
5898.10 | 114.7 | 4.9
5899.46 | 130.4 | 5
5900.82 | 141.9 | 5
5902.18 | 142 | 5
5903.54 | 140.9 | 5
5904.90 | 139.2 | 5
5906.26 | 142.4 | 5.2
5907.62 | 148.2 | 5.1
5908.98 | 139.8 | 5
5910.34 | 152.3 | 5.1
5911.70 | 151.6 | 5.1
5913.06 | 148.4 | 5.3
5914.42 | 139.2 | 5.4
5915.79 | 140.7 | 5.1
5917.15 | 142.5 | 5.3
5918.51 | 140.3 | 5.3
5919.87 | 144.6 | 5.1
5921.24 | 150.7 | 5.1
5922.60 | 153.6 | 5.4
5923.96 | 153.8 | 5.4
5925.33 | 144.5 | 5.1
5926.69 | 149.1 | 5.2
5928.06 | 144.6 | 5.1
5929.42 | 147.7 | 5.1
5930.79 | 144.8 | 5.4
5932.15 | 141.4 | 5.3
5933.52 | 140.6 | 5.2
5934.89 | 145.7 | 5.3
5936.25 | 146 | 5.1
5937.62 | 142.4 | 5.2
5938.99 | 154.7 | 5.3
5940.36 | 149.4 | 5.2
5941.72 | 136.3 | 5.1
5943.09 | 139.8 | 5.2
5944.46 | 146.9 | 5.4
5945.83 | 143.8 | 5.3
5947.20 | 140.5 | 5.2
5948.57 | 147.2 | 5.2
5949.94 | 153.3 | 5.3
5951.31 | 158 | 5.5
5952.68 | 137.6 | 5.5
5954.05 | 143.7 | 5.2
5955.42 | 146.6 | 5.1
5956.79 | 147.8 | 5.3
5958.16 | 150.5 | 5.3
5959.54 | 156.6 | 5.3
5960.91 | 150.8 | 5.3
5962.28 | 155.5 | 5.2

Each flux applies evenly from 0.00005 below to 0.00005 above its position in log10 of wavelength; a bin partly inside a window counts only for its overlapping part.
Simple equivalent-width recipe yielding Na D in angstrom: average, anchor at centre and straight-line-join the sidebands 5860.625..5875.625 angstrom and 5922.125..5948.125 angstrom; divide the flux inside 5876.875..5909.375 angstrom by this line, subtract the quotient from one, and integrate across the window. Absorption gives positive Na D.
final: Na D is 5.3 angstrom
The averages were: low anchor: 144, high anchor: 145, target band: 121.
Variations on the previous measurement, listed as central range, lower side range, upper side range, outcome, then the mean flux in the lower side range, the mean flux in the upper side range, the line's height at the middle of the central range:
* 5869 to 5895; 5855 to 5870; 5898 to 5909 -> 2.9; 144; 139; 142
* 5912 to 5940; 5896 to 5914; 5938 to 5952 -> -0.9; 135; 147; 141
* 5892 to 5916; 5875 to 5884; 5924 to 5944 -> 3.0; 148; 145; 147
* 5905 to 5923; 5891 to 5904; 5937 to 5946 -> -3.3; 110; 145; 123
